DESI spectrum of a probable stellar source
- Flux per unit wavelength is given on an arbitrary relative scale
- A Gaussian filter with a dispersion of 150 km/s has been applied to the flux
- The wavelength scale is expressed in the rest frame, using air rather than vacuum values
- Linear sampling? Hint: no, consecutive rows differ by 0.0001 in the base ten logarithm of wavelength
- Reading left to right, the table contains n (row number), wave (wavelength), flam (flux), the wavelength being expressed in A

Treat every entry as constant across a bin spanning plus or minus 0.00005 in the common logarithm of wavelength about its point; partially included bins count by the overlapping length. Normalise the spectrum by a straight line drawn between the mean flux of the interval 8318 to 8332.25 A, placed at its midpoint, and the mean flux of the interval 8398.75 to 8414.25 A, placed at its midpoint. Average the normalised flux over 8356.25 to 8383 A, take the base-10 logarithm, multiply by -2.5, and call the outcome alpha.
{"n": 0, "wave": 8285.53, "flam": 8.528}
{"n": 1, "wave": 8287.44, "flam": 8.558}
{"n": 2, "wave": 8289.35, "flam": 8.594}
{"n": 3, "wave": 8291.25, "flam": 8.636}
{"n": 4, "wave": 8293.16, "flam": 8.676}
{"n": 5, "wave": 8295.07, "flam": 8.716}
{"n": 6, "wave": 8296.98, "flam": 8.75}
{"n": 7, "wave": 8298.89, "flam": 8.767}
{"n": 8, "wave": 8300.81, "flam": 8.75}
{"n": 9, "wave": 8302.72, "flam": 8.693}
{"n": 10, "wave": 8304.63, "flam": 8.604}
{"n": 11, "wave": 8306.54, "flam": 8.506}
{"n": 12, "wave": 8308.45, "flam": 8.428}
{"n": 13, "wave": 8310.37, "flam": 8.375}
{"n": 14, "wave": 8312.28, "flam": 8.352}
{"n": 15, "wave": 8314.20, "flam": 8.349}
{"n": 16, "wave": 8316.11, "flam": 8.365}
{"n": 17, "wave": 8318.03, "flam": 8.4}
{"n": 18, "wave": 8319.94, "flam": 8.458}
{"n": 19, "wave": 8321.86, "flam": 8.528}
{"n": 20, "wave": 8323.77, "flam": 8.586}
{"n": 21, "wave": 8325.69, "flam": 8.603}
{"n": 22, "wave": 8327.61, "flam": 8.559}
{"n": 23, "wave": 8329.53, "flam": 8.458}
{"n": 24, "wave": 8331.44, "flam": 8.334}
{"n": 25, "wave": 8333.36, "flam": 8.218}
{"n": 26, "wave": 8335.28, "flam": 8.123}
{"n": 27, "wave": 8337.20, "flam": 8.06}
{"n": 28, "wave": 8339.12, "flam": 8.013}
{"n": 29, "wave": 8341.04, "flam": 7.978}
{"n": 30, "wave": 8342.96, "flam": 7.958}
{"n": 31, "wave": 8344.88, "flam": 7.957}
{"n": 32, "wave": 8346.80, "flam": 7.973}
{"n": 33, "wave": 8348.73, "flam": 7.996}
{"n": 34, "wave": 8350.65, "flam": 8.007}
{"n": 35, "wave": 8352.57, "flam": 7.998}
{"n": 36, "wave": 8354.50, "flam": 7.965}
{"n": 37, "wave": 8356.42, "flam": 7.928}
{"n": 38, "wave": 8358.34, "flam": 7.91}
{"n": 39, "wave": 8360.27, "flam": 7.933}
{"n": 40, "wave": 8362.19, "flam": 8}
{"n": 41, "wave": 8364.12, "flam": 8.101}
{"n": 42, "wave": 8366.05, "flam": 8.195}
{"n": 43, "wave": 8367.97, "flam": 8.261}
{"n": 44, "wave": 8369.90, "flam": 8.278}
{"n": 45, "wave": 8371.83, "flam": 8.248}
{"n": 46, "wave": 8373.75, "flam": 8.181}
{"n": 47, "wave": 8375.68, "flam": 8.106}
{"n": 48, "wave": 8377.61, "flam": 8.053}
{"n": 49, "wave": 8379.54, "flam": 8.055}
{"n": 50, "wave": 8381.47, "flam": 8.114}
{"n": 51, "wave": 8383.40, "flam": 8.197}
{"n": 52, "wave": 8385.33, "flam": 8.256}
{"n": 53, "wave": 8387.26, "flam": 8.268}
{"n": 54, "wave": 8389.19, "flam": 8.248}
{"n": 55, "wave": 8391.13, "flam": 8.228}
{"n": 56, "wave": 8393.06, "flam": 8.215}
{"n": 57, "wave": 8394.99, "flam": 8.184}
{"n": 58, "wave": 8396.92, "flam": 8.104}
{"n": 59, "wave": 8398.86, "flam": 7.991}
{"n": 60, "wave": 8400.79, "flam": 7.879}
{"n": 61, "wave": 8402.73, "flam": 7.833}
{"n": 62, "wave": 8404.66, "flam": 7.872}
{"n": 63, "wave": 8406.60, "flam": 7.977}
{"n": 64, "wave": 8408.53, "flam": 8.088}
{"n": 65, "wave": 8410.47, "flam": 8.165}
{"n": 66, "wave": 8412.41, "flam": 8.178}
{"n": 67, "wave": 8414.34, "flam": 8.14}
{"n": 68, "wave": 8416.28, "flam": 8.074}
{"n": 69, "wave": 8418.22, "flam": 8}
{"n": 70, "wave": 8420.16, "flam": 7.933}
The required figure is 0.02 mag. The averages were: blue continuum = 8.5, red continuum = 8.01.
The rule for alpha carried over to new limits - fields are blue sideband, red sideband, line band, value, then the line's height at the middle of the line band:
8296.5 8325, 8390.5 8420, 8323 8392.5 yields 0.019 mag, 8.29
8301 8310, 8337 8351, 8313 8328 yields -0.018 mag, 8.34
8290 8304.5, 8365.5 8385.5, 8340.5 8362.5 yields 0.049 mag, 8.34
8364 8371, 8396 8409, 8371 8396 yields -0.011 mag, 8.1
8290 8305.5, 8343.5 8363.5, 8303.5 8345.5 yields 0.002 mag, 8.35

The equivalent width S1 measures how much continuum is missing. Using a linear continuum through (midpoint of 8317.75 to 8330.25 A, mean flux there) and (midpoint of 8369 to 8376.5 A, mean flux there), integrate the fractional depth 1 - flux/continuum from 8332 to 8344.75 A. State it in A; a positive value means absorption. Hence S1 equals 0.6 A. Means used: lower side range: 8.52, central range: 8.06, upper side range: 8.21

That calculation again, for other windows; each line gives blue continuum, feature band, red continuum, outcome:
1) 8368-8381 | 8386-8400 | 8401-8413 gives -0.18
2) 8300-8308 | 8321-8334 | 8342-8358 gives -0.28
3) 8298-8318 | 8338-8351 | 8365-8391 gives 0.56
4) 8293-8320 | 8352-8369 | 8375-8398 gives 0.52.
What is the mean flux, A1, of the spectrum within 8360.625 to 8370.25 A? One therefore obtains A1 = 8.15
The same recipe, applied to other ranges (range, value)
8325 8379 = 8.12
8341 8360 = 7.96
